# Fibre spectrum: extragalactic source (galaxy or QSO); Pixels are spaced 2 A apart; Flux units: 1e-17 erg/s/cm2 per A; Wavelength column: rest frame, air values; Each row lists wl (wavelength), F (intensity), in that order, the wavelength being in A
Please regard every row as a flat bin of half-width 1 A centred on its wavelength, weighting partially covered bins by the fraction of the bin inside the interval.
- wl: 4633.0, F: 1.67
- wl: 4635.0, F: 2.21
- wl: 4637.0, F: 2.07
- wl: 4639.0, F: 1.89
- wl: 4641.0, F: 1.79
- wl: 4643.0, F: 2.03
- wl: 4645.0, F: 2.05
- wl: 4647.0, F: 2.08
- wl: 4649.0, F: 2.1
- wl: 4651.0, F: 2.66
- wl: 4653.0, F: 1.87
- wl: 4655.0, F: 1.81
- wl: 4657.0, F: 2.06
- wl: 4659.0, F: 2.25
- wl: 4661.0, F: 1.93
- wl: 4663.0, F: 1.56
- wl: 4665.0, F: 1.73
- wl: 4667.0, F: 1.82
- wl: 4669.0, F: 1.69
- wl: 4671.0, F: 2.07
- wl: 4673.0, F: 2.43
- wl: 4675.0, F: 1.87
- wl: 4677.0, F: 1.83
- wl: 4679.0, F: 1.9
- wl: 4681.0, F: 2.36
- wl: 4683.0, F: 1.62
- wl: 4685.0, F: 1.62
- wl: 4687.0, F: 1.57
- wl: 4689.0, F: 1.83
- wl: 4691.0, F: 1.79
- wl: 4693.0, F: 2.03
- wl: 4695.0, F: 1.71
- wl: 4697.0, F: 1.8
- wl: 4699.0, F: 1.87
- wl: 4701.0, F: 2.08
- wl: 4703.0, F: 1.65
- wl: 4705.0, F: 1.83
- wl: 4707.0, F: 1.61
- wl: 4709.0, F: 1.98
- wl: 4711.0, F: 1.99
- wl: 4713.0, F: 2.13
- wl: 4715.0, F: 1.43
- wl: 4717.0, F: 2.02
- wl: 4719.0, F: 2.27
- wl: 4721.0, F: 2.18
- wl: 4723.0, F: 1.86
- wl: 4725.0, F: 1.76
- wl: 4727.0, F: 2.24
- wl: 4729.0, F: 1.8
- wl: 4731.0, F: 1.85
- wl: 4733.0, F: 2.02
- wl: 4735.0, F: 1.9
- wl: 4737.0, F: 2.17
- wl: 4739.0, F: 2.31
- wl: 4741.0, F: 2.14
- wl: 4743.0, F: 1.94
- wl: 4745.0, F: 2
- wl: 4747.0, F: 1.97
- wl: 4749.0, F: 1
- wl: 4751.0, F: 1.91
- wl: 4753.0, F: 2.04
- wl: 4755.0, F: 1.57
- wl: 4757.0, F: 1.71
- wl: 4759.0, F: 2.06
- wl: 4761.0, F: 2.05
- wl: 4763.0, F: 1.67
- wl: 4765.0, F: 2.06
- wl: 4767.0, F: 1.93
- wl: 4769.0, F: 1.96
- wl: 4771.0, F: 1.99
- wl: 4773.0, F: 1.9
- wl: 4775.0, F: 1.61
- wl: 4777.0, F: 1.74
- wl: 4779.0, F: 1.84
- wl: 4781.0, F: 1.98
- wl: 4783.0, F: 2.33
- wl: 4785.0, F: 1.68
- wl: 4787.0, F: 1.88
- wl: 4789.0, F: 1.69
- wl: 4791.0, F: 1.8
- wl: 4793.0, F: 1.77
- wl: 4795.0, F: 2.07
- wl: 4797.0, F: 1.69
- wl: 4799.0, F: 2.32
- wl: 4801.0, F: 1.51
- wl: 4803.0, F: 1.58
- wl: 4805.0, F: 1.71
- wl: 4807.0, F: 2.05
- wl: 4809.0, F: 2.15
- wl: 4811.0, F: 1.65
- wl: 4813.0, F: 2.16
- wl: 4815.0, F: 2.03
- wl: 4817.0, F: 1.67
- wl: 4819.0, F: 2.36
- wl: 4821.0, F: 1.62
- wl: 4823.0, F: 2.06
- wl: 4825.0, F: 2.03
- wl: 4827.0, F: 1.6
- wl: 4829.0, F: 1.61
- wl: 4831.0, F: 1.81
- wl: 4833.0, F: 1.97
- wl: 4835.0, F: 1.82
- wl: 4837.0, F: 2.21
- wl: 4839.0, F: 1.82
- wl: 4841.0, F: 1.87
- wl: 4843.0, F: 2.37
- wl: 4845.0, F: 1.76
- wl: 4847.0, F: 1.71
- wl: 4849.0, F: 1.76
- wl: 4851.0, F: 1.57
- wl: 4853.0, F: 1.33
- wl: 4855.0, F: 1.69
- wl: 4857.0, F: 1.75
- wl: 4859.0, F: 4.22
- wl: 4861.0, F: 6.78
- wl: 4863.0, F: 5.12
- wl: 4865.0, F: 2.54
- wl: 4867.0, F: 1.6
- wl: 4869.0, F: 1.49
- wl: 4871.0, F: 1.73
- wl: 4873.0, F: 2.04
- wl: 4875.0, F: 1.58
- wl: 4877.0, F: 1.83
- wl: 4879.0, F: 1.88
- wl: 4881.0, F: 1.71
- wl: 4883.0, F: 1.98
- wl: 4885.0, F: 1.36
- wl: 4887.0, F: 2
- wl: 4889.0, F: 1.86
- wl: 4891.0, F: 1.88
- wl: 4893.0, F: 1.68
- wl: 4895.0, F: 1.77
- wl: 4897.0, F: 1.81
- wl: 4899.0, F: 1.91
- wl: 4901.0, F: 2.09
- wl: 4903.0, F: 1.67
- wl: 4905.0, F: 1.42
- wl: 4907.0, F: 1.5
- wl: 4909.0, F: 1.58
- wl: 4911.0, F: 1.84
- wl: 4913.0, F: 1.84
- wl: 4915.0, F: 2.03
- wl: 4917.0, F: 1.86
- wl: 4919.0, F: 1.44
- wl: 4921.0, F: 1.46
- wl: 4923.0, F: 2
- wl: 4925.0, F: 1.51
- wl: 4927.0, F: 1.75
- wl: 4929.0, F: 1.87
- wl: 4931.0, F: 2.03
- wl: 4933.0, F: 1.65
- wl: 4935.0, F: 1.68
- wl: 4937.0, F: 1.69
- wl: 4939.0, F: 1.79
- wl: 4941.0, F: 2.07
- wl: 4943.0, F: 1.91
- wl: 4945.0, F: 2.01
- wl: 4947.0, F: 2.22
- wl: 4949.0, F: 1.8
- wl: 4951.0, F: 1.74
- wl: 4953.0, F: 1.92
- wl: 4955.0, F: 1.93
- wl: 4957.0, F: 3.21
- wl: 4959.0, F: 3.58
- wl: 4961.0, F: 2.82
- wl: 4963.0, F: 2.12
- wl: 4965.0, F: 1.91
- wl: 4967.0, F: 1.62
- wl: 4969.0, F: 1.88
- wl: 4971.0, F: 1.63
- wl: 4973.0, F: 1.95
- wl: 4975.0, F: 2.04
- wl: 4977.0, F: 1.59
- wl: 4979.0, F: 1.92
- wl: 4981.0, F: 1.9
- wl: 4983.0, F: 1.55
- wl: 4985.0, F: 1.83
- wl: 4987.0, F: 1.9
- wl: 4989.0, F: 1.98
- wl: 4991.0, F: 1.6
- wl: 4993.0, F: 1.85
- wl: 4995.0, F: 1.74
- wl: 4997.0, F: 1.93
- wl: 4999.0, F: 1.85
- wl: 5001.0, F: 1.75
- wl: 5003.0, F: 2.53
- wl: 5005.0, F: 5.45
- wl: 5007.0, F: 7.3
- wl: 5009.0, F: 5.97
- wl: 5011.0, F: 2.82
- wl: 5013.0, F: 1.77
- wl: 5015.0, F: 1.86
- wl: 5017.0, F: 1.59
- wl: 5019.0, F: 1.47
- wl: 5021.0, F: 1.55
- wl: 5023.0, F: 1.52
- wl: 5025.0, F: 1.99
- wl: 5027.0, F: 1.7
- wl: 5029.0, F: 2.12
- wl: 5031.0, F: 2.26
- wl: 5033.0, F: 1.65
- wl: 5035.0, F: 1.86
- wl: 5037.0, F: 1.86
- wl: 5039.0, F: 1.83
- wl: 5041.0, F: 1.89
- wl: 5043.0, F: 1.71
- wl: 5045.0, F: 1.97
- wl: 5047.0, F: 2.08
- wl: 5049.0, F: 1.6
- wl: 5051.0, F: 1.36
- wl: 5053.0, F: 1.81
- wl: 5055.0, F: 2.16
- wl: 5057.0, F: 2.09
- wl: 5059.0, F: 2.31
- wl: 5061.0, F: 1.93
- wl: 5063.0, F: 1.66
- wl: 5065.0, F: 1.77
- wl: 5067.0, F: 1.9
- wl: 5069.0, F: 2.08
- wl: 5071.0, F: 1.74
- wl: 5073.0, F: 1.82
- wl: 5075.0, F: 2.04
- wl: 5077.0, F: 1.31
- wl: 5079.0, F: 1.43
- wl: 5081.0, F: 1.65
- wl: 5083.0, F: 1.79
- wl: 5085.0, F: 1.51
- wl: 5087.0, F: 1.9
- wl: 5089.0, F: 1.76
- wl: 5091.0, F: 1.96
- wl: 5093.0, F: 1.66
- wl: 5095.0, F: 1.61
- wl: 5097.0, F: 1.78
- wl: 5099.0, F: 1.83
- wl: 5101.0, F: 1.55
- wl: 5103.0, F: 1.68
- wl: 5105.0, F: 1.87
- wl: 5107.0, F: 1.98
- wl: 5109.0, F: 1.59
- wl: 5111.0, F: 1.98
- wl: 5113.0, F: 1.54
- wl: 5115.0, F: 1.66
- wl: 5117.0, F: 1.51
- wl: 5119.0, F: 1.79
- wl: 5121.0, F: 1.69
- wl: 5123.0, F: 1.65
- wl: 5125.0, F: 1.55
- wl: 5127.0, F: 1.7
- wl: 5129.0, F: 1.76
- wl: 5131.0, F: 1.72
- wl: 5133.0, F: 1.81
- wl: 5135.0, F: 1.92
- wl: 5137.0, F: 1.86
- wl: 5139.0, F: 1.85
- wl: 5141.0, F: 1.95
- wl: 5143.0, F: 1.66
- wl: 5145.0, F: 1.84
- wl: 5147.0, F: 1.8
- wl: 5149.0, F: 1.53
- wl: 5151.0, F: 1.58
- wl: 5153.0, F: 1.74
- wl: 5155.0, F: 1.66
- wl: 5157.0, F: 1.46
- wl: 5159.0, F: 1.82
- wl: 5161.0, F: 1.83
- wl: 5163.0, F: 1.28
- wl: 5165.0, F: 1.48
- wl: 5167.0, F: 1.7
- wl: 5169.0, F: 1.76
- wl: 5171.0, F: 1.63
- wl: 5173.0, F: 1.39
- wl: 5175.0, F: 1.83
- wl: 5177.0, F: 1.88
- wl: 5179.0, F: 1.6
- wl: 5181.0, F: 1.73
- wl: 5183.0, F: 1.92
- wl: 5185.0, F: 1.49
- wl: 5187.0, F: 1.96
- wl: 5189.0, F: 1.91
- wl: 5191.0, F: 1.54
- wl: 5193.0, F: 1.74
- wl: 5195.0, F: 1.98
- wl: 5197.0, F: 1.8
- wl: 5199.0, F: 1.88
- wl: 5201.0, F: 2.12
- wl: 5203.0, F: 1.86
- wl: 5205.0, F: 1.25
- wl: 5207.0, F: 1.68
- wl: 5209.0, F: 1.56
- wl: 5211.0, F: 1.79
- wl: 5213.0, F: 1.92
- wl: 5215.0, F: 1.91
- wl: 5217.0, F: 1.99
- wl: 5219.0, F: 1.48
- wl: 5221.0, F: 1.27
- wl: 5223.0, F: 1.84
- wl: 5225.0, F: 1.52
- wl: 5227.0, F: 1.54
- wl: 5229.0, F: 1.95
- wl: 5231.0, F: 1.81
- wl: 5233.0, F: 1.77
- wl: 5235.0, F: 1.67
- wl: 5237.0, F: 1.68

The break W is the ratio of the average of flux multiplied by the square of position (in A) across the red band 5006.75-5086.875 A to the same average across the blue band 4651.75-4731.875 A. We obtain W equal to 1.2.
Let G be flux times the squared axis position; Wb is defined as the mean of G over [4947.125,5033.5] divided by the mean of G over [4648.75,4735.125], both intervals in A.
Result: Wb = 1.34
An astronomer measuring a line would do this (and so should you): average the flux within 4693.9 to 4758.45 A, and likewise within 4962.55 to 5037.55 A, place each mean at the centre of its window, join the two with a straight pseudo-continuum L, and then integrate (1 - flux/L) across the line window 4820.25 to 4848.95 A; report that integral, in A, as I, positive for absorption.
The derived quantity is 2.1 A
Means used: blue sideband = 1.9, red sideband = 2.21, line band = 1.87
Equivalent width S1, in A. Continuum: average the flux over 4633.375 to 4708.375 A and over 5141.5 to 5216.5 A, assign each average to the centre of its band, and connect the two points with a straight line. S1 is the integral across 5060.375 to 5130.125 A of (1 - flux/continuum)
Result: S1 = 0.9 A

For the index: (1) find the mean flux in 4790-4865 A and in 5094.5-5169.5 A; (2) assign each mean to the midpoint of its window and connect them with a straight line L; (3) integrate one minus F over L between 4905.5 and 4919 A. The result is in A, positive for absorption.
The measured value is 1.9 A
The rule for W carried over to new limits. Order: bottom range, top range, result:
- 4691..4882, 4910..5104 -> 1.10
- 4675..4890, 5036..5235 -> 1.02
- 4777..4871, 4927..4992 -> 1.00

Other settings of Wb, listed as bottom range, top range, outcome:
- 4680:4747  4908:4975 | 1.12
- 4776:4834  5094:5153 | 1.05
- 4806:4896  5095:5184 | 0.92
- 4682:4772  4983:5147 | 1.19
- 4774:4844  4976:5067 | 1.24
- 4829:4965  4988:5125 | 1.05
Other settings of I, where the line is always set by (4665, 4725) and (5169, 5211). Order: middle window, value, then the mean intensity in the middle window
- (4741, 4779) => 0.40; 1.85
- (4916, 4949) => 0.13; 1.81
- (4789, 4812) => 0.20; 1.84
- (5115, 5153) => 0.56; 1.73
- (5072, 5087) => 0.89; 1.67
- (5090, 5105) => 0.28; 1.73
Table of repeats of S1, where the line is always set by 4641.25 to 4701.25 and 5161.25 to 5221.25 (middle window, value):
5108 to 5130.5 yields 0.9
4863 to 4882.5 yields -1.5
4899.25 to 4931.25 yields 1.6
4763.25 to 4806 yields 0.6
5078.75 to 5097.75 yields 0.5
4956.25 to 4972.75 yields -4.6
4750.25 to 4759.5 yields 0.2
